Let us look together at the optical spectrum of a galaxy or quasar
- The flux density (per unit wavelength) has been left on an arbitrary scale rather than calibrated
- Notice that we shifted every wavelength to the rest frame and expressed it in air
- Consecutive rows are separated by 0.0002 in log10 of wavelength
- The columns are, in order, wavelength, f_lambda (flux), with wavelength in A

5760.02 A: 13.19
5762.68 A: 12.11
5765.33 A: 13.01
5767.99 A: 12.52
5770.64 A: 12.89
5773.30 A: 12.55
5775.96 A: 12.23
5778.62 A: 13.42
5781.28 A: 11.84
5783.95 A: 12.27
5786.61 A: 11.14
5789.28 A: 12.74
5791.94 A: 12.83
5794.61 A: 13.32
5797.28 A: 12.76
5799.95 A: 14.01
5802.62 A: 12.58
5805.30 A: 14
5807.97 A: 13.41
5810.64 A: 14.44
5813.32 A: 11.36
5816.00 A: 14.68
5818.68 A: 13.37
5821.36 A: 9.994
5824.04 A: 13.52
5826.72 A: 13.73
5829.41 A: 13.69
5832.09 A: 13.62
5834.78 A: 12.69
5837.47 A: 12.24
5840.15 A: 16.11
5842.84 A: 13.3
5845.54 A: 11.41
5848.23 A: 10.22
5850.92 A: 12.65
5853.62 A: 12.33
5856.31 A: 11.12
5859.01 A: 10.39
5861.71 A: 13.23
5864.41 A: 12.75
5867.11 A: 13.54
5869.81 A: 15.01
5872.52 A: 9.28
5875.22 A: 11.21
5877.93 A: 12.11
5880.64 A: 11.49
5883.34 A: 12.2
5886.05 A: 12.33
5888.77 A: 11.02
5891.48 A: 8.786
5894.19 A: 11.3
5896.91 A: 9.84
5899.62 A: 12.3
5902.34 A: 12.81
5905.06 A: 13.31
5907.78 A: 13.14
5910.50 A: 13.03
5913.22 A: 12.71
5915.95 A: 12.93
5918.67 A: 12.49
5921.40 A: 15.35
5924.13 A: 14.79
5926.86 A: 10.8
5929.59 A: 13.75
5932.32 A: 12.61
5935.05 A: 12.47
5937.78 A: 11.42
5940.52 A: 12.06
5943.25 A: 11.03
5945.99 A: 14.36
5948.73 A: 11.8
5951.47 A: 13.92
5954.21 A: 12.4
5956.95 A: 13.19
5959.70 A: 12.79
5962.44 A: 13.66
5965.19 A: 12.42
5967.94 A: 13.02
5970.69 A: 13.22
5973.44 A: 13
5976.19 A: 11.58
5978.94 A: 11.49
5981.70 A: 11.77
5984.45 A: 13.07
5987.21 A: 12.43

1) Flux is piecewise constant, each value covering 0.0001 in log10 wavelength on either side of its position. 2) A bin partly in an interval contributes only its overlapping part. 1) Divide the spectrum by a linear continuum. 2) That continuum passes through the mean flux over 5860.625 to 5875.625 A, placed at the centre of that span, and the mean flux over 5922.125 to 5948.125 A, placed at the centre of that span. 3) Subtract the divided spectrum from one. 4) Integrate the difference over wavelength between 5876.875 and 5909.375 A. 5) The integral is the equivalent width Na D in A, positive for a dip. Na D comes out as 2.2 A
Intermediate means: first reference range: 12.6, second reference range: 12.6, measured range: 11.7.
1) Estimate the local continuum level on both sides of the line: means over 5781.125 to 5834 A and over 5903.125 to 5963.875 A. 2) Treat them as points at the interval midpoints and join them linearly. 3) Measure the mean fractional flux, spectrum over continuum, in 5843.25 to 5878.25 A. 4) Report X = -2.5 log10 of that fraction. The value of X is 0.086 mag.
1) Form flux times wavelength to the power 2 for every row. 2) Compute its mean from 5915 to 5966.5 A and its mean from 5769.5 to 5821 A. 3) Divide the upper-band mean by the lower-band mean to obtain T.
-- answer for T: 1.05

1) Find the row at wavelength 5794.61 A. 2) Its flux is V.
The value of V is 13.32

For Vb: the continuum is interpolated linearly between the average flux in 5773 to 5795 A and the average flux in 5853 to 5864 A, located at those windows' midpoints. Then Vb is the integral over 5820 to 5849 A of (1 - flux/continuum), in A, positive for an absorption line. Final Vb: -1.95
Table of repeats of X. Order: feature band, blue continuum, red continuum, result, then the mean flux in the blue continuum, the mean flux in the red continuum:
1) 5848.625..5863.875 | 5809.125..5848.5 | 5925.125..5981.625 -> 0.09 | 13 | 12.5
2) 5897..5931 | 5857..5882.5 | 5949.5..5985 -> -0.05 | 12.1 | 12.7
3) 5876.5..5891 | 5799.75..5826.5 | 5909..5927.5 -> 0.14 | 13.1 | 13.2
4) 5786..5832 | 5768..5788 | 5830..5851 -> -0.04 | 12.3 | 12.8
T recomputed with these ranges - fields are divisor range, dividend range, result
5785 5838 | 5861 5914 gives 0.95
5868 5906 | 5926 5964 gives 1.10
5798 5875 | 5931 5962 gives 1.02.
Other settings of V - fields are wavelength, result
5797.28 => 12.76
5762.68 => 12.11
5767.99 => 12.52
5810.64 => 14.44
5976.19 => 11.58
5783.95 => 12.27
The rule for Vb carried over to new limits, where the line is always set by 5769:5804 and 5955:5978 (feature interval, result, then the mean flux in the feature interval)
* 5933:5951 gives 0.7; 12.3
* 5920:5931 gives -0.8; 13.7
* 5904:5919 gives -0.2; 13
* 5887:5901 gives 2.3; 10.7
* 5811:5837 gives -0.6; 13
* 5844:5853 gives 0.8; 11.5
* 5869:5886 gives 1.2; 11.8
